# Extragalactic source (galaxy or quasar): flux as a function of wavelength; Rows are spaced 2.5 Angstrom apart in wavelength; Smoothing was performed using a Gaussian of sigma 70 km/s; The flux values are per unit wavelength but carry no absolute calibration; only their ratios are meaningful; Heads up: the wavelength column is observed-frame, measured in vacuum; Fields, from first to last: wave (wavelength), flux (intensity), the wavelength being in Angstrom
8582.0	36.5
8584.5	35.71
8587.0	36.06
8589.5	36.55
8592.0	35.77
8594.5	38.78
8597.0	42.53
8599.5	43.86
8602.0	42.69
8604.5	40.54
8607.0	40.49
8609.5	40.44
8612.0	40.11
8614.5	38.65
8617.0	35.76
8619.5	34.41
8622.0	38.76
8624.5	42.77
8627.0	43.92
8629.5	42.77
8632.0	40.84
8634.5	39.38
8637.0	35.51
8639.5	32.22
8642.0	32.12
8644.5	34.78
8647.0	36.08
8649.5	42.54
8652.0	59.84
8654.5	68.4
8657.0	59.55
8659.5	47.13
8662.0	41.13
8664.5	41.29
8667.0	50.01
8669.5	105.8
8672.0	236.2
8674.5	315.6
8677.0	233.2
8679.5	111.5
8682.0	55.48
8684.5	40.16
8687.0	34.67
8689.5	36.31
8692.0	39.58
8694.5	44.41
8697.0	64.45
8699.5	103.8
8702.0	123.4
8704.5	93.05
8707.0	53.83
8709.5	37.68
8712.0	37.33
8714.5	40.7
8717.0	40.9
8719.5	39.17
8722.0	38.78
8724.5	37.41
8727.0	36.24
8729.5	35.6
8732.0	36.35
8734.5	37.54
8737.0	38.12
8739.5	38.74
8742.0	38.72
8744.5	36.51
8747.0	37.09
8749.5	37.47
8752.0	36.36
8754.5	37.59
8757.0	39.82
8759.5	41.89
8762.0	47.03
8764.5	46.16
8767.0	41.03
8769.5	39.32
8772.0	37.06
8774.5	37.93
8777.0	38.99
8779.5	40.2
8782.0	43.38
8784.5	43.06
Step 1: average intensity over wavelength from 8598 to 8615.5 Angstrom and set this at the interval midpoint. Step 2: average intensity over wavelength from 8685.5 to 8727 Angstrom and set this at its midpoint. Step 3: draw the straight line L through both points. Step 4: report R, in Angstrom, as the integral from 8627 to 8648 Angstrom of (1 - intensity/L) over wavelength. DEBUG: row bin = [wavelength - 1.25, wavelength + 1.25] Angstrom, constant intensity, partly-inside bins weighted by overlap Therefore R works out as 3.6 Angstrom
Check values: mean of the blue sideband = 41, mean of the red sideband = 53.5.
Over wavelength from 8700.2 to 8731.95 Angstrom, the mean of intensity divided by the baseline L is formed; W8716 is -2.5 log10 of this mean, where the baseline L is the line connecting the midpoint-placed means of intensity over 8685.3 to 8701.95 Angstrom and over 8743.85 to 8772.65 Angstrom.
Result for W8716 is 0.03 mag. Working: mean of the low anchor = 58.5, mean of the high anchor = 39.9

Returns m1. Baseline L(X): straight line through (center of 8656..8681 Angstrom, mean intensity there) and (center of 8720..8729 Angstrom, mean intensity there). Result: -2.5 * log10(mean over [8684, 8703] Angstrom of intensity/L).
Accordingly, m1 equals 0.31 mag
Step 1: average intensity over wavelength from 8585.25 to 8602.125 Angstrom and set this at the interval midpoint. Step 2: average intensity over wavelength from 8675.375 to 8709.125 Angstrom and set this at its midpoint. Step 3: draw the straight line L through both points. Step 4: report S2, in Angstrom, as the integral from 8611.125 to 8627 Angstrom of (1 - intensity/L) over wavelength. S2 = 3.5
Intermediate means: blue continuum 39.1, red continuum 81.1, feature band 38.8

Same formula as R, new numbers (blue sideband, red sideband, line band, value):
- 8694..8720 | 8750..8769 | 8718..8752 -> 8.99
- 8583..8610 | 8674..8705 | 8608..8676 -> 7.52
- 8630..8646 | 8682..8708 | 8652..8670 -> -3.91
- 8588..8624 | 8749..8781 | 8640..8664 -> -4.05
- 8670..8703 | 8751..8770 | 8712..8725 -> 6.65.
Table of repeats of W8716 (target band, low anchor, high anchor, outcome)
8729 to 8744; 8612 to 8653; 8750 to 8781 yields 0.07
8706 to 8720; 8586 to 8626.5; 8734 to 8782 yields -0.06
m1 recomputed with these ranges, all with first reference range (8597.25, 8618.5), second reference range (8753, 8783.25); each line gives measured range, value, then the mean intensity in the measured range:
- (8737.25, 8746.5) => 0.08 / 37.9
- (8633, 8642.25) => 0.15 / 35.3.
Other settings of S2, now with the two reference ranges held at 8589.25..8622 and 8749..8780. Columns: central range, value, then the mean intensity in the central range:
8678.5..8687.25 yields -4.9 Angstrom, 61.9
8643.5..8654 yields -1.5 Angstrom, 45.3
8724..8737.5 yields 1.1 Angstrom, 36.8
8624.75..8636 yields -0.6 Angstrom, 41.7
